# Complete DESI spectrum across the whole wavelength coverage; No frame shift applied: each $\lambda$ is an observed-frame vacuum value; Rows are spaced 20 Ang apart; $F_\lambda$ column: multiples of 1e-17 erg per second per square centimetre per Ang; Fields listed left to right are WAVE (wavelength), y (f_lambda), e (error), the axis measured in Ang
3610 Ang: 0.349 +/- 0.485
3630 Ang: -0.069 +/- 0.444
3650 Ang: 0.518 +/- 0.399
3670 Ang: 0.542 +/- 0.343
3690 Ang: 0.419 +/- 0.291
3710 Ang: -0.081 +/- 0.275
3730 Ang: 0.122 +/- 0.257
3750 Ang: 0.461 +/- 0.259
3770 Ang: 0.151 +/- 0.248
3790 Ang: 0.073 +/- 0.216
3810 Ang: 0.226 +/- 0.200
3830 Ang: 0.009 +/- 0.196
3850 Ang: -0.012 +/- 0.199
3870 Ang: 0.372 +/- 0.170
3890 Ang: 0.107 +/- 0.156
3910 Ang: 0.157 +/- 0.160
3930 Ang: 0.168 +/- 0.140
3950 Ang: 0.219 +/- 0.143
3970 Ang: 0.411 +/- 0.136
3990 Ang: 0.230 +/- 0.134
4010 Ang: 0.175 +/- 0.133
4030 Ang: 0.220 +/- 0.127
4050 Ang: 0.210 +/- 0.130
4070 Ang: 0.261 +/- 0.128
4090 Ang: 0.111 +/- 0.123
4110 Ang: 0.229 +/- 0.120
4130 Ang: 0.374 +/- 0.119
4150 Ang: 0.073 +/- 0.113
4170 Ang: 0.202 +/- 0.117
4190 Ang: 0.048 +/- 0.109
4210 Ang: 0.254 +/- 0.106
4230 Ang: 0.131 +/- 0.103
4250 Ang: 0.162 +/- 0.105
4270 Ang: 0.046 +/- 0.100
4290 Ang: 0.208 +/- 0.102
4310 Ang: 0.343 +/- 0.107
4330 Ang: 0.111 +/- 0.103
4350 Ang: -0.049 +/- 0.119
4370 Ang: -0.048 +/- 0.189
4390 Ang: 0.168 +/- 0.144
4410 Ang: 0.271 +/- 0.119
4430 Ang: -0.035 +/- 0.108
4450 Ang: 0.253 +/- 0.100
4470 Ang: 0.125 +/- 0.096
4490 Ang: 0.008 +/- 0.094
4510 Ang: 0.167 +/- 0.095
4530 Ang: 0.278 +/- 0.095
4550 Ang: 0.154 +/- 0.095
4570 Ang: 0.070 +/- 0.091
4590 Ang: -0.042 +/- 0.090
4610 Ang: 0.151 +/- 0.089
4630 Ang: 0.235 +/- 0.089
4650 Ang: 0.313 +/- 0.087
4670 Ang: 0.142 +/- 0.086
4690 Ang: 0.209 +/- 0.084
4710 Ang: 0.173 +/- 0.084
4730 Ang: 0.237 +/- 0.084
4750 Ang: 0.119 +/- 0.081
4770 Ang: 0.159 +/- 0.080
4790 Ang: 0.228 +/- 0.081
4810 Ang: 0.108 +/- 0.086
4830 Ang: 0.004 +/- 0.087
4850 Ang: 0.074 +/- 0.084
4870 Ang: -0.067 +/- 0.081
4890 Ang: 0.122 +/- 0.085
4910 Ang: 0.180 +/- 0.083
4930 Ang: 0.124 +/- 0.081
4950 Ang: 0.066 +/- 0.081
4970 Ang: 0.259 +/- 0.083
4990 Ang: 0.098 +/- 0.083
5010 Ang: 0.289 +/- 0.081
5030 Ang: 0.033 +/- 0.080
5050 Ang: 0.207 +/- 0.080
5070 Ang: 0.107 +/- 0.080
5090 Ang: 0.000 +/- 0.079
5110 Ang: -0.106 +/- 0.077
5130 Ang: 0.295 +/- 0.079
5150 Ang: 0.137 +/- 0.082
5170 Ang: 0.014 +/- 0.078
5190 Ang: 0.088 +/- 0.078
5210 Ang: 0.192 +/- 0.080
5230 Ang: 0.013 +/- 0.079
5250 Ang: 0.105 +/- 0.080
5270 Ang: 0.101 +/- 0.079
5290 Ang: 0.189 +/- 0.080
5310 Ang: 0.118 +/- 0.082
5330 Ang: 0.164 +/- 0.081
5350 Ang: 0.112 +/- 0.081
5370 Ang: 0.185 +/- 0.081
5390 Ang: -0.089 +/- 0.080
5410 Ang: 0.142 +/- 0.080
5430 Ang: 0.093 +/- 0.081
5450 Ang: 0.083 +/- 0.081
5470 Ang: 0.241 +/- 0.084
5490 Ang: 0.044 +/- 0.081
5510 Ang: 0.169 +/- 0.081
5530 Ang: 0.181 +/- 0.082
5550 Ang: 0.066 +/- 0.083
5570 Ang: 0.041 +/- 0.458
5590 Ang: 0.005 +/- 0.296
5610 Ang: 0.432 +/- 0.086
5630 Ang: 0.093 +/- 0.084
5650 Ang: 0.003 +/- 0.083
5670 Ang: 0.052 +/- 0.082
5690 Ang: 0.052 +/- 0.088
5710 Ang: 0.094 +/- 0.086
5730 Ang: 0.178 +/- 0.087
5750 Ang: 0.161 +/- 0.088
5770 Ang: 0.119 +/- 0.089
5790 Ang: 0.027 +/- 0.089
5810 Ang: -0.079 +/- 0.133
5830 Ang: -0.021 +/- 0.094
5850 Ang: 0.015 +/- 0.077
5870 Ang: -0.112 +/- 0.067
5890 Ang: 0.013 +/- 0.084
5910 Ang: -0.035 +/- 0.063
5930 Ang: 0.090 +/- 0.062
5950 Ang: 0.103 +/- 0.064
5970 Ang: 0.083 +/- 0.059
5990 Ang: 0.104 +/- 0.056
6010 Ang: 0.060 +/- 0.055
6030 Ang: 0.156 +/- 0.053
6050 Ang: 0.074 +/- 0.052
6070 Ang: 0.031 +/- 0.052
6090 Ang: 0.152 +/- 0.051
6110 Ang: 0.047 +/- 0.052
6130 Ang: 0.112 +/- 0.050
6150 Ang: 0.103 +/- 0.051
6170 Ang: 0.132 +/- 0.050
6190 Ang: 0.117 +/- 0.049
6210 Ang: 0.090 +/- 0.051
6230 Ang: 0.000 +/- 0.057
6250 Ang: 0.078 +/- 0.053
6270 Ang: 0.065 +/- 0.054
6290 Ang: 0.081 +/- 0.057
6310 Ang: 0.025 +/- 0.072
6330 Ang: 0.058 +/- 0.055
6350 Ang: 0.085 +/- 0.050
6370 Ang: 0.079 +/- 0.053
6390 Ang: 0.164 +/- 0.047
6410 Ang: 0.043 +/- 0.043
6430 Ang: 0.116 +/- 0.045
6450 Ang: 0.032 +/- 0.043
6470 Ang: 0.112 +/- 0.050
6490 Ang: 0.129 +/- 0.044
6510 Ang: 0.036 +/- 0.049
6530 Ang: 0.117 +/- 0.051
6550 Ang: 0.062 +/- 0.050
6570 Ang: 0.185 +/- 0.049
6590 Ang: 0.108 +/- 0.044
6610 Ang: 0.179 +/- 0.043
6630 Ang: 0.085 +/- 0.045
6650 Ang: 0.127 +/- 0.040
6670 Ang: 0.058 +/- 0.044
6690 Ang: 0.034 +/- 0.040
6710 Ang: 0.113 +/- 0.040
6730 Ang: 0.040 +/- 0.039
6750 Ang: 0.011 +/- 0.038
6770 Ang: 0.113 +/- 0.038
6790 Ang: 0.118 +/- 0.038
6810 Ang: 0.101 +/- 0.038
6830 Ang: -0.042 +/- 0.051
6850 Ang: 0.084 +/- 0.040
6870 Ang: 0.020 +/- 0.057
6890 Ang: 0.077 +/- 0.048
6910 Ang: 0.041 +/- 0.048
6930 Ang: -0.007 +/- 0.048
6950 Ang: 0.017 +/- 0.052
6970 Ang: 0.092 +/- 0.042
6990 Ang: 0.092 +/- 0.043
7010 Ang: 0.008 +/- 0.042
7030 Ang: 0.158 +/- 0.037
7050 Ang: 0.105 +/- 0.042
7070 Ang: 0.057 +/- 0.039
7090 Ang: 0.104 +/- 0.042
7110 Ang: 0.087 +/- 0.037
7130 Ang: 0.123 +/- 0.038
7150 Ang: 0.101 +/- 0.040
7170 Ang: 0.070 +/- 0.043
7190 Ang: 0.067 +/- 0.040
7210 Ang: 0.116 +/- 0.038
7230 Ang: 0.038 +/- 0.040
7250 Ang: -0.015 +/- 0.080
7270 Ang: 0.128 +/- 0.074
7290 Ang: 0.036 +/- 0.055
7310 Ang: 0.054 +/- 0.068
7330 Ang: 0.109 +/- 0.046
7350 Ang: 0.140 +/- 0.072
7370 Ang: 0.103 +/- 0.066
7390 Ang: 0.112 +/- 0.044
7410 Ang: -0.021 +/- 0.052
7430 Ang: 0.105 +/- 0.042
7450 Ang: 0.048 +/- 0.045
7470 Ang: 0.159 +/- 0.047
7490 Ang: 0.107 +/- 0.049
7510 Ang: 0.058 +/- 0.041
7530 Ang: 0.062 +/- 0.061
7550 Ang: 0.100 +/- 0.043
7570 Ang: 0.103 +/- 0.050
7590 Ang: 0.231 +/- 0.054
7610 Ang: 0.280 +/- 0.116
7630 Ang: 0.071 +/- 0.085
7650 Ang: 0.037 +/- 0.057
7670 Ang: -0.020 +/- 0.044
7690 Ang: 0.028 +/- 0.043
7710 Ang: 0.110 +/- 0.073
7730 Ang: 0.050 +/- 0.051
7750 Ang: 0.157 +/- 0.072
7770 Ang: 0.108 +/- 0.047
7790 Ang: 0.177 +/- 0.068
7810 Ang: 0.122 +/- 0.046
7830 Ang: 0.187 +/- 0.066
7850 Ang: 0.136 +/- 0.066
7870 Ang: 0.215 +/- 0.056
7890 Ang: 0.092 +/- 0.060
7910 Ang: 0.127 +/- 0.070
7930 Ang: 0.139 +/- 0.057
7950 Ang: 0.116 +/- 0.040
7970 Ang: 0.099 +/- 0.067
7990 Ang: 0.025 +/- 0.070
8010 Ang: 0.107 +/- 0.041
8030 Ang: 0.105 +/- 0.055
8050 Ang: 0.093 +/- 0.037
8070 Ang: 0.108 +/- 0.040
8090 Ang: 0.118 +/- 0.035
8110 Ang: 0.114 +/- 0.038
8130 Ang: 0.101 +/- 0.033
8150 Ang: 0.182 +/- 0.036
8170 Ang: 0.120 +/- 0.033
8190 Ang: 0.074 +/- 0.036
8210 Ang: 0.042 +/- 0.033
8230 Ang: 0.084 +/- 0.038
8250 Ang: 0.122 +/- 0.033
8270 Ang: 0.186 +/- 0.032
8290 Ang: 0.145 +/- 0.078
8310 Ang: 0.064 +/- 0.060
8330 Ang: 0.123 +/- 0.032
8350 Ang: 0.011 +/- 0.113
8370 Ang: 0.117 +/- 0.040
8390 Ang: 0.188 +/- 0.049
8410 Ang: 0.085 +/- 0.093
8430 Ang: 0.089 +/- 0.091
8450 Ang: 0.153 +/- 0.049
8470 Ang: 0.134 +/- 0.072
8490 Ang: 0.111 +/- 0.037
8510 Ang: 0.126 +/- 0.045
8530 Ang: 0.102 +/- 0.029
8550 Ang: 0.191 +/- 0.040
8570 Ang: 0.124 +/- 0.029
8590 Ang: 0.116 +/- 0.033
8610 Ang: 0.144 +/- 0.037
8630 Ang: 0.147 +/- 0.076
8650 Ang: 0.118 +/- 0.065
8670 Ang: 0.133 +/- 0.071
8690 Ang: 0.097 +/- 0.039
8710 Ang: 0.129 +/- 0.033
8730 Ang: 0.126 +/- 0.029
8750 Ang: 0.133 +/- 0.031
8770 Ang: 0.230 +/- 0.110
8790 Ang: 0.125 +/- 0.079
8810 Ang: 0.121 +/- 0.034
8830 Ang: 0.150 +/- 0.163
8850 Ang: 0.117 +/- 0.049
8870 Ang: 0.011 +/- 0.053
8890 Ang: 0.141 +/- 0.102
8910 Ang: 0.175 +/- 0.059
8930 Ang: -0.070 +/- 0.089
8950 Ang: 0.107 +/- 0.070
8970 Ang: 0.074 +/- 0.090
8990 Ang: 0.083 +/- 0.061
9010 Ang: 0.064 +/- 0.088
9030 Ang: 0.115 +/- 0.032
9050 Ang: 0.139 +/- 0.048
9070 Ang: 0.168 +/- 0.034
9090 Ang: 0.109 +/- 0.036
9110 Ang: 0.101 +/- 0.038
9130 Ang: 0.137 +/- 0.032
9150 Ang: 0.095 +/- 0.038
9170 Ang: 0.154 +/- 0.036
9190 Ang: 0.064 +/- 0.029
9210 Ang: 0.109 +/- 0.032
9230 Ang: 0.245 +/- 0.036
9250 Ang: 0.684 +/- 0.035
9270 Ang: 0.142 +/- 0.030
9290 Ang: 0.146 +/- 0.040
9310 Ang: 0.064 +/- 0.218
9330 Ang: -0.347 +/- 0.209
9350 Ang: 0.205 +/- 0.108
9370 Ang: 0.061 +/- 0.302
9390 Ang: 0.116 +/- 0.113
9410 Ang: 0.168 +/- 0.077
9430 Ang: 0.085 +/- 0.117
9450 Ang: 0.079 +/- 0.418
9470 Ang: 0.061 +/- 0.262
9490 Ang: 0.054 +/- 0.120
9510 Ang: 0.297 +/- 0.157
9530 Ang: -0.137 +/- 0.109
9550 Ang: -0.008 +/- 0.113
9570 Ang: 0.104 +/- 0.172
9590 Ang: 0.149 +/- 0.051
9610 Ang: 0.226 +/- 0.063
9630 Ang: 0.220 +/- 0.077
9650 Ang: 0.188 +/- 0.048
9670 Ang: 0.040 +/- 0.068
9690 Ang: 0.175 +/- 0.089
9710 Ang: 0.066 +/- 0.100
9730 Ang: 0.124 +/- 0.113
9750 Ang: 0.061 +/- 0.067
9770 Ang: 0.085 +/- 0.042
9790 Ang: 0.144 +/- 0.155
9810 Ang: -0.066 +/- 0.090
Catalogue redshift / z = 1.48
